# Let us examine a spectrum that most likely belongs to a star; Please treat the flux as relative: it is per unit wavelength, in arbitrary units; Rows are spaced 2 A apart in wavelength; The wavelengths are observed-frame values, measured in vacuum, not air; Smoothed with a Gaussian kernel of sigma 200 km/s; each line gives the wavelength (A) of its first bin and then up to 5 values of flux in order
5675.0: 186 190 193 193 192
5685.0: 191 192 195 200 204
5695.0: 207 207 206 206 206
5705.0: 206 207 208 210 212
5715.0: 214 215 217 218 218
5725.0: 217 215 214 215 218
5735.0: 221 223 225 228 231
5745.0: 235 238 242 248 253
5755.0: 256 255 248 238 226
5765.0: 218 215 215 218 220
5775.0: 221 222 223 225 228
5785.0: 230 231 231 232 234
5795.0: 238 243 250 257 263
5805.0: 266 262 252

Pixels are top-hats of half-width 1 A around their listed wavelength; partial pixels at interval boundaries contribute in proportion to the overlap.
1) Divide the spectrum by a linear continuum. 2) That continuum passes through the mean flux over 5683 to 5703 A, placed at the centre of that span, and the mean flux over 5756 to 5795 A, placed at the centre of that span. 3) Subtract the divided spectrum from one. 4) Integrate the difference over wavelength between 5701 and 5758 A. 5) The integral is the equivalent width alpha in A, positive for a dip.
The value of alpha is -2.8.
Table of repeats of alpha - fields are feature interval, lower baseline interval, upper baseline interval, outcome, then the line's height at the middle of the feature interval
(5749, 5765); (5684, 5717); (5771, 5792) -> -1.81 A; 220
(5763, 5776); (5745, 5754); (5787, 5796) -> 1.12 A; 239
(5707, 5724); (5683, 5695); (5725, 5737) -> -0.32 A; 210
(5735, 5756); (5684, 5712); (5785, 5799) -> -1.67 A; 220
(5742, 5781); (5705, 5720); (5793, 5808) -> 0.27 A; 234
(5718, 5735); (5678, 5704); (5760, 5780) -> -0.60 A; 209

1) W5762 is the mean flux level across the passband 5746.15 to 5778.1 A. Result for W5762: 233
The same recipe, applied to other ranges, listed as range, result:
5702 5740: 215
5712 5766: 228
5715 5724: 217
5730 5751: 229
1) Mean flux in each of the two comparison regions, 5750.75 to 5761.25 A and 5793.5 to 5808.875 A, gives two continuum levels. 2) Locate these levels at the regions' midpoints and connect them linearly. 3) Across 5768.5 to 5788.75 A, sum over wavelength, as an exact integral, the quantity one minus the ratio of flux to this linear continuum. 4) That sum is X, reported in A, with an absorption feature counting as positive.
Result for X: 2.3 A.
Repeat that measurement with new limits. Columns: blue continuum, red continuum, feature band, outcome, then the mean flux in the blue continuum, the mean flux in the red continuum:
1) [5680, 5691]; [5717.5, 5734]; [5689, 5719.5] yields -0.6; 193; 216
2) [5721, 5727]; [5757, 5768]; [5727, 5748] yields -0.2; 217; 231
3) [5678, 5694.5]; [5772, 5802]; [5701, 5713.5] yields -0.3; 195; 232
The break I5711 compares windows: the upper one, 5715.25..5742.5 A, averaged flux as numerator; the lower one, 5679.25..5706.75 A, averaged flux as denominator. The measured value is 1.1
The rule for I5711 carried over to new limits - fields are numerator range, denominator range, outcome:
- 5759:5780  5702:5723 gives 1.05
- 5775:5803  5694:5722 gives 1.12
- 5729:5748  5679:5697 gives 1.14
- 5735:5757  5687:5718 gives 1.15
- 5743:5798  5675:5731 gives 1.13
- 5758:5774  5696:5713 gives 1.08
